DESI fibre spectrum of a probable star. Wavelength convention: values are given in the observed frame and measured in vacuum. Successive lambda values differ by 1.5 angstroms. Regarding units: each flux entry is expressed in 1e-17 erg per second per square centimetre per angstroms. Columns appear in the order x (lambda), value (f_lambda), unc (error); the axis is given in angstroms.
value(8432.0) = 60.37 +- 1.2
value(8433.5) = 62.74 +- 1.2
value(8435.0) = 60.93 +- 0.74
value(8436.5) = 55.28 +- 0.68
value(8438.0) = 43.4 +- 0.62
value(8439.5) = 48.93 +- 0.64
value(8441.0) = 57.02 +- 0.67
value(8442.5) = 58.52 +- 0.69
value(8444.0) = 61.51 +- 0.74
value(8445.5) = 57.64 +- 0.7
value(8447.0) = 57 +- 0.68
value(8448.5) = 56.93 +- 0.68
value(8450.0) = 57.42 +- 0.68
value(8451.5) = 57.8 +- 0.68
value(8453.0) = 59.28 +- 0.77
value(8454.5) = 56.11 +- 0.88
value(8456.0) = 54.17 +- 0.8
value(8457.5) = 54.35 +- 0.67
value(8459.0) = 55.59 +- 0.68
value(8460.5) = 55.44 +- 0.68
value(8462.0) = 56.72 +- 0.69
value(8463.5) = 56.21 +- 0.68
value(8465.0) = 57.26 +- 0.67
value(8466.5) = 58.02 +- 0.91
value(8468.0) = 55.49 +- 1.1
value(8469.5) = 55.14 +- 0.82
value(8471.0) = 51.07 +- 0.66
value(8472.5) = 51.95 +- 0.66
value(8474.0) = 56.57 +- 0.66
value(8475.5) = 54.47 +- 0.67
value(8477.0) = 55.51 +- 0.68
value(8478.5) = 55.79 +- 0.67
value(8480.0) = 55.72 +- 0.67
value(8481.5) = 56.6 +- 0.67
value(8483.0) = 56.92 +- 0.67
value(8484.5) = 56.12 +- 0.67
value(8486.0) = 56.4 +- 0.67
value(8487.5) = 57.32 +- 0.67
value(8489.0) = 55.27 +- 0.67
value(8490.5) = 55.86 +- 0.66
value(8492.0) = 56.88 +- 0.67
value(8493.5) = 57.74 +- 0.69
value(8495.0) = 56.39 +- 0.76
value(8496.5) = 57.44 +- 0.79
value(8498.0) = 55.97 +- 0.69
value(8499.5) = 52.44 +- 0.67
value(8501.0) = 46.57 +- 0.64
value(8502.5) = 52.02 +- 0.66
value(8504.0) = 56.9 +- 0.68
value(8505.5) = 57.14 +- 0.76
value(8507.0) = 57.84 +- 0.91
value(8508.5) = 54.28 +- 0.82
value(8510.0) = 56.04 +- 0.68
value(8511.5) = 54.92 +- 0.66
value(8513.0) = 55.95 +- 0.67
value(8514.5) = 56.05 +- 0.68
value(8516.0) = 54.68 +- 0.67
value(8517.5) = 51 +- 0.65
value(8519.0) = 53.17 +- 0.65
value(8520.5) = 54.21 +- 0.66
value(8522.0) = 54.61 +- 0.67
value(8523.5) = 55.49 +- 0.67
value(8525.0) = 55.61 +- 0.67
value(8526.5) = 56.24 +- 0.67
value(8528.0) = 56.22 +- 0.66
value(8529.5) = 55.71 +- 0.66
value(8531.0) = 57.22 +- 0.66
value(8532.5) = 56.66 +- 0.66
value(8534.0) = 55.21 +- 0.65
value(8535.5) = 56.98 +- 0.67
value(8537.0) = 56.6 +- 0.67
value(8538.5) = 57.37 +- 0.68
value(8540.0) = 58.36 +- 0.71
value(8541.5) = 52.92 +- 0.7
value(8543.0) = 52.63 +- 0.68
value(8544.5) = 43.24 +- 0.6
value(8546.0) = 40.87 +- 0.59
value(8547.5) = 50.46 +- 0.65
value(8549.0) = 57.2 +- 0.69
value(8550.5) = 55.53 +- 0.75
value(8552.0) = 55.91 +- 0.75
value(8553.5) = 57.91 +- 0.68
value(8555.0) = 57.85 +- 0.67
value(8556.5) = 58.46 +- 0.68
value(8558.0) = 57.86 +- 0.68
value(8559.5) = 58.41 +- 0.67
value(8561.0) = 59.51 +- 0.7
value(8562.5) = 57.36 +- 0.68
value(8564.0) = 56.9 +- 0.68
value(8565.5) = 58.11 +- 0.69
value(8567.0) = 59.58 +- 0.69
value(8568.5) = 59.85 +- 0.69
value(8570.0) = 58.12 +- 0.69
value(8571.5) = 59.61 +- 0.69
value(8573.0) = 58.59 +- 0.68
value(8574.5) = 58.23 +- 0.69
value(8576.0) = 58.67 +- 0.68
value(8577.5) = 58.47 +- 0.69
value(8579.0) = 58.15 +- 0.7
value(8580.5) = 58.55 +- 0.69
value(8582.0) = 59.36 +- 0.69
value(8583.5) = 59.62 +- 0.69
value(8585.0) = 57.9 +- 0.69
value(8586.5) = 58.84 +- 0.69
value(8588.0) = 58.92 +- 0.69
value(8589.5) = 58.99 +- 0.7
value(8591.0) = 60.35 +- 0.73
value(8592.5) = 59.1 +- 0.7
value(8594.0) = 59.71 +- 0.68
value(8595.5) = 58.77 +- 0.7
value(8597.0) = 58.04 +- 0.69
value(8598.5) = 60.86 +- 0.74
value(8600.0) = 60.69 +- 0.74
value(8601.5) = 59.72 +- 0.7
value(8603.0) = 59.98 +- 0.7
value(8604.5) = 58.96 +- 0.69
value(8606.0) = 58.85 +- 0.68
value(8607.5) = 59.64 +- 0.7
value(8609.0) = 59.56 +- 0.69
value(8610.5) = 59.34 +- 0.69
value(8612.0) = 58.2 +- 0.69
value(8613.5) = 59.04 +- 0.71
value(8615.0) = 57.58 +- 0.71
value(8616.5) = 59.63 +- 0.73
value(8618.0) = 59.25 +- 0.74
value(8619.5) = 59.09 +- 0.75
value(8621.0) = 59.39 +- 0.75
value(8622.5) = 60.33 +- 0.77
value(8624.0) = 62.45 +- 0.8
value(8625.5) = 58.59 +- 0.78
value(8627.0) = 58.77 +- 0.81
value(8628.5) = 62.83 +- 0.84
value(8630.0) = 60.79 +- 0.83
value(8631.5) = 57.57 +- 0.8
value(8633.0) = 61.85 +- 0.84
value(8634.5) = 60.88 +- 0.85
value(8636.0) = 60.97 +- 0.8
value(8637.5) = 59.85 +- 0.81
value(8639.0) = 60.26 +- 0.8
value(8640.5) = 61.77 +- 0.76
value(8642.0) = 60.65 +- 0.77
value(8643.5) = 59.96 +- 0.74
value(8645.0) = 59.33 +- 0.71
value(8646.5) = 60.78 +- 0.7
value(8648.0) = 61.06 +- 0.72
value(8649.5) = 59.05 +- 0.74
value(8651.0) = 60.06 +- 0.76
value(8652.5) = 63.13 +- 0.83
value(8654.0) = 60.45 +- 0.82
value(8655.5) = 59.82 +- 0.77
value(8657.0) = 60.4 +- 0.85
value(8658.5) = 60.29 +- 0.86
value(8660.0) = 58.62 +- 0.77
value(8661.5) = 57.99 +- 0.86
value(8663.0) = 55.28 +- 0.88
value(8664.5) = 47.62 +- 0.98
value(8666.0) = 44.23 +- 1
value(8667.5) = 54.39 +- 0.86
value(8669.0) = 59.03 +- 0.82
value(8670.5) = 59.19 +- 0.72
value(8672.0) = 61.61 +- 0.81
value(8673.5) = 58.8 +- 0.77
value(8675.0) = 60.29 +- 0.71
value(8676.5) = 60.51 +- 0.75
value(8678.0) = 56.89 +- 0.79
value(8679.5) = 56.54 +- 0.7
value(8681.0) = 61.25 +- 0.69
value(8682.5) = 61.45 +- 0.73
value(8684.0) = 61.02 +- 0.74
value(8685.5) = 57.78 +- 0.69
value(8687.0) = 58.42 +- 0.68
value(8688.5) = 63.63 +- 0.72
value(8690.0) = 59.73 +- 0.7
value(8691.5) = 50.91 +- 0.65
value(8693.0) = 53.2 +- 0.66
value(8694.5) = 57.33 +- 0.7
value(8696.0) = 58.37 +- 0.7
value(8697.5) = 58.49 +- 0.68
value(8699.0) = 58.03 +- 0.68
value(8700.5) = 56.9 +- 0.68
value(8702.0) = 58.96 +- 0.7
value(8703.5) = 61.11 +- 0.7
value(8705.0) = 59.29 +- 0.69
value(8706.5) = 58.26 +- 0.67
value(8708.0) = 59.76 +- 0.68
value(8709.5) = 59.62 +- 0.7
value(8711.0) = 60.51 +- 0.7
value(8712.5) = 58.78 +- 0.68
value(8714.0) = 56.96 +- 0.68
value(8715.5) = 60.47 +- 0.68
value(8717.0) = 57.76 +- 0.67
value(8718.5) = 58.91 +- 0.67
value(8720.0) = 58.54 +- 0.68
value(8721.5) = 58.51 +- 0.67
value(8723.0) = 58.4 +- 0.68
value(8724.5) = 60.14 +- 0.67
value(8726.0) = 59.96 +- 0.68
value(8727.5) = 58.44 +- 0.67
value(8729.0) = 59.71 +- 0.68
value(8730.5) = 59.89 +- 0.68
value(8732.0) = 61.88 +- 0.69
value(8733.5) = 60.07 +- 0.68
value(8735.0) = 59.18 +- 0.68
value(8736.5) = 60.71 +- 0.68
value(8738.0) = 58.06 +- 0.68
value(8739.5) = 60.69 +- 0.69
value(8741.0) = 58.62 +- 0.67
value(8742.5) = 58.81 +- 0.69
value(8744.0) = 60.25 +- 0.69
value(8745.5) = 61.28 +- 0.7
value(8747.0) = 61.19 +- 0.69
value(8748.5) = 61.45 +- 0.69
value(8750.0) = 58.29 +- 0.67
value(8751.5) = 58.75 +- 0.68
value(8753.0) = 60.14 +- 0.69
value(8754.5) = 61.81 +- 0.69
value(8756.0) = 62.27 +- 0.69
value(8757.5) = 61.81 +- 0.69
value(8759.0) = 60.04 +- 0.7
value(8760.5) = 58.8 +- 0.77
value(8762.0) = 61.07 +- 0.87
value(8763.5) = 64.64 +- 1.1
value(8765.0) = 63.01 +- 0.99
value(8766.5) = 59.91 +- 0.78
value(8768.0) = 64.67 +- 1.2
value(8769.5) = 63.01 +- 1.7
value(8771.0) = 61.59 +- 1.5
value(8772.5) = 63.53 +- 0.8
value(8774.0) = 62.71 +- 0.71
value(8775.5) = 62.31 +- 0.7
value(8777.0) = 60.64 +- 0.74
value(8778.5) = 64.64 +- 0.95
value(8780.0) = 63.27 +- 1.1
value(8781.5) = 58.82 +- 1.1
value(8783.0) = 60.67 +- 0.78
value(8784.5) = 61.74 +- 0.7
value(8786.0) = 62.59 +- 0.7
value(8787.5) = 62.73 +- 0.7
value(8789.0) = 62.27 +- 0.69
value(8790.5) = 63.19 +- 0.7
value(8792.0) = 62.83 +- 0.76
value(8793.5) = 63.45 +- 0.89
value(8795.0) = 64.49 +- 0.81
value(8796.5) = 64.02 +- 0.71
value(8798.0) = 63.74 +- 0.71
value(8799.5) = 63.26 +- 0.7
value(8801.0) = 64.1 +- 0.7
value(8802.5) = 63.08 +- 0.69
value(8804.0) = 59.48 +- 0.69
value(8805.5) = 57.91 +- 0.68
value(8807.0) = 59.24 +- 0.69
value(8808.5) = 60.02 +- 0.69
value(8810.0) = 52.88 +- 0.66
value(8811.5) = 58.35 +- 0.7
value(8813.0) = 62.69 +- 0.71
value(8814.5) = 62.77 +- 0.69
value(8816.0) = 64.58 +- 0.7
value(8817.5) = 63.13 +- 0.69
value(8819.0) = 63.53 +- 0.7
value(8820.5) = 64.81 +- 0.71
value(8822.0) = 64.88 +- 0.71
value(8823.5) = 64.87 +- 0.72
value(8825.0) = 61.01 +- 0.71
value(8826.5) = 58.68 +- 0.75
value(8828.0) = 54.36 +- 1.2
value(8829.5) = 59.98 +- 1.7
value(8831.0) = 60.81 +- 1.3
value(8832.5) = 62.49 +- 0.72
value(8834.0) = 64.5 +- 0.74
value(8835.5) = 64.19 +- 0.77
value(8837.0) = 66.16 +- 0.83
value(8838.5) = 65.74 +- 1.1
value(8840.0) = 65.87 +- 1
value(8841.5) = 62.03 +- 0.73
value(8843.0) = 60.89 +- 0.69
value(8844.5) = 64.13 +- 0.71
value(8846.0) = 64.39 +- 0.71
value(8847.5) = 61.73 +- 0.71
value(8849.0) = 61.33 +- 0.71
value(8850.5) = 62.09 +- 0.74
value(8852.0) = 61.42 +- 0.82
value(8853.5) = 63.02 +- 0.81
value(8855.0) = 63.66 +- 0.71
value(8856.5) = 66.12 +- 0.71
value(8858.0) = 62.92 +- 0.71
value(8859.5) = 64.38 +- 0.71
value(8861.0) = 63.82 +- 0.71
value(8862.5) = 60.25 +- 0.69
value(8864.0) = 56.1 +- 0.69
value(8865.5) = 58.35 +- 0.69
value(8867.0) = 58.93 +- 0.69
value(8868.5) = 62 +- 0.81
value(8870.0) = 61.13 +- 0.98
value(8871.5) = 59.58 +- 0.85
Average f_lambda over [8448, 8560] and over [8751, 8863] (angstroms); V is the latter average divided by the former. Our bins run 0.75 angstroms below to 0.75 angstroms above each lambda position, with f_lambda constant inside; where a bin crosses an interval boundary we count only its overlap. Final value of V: 1.12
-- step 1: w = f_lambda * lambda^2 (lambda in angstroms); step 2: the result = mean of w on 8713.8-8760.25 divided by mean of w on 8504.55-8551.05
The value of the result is 1.15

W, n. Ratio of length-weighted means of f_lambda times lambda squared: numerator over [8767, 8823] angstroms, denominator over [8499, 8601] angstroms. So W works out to 1.2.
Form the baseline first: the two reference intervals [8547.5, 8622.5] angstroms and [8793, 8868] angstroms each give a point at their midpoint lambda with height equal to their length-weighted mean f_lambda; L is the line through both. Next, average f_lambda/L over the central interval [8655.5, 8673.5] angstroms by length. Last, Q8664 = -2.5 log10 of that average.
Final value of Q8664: 0.061 mag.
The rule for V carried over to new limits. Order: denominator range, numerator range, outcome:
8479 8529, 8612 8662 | 1.09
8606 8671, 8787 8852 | 1.05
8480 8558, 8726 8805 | 1.12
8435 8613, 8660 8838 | 1.07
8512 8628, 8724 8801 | 1.07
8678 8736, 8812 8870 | 1.06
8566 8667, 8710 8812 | 1.03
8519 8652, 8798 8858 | 1.07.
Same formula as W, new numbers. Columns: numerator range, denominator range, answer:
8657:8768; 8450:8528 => 1.12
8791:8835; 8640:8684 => 1.09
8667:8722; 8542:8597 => 1.06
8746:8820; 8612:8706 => 1.08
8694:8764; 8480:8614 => 1.10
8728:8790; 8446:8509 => 1.17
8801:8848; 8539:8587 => 1.16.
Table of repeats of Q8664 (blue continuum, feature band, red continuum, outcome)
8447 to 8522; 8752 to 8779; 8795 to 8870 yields -0.02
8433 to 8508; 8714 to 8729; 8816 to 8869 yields 0.02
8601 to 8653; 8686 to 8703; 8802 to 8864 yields 0.05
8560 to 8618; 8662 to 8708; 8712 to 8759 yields 0.03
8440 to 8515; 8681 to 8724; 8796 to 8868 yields 0.02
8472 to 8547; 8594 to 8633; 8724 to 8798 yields -0.04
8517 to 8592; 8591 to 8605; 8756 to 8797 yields -0.04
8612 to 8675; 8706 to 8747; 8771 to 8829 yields 0.02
